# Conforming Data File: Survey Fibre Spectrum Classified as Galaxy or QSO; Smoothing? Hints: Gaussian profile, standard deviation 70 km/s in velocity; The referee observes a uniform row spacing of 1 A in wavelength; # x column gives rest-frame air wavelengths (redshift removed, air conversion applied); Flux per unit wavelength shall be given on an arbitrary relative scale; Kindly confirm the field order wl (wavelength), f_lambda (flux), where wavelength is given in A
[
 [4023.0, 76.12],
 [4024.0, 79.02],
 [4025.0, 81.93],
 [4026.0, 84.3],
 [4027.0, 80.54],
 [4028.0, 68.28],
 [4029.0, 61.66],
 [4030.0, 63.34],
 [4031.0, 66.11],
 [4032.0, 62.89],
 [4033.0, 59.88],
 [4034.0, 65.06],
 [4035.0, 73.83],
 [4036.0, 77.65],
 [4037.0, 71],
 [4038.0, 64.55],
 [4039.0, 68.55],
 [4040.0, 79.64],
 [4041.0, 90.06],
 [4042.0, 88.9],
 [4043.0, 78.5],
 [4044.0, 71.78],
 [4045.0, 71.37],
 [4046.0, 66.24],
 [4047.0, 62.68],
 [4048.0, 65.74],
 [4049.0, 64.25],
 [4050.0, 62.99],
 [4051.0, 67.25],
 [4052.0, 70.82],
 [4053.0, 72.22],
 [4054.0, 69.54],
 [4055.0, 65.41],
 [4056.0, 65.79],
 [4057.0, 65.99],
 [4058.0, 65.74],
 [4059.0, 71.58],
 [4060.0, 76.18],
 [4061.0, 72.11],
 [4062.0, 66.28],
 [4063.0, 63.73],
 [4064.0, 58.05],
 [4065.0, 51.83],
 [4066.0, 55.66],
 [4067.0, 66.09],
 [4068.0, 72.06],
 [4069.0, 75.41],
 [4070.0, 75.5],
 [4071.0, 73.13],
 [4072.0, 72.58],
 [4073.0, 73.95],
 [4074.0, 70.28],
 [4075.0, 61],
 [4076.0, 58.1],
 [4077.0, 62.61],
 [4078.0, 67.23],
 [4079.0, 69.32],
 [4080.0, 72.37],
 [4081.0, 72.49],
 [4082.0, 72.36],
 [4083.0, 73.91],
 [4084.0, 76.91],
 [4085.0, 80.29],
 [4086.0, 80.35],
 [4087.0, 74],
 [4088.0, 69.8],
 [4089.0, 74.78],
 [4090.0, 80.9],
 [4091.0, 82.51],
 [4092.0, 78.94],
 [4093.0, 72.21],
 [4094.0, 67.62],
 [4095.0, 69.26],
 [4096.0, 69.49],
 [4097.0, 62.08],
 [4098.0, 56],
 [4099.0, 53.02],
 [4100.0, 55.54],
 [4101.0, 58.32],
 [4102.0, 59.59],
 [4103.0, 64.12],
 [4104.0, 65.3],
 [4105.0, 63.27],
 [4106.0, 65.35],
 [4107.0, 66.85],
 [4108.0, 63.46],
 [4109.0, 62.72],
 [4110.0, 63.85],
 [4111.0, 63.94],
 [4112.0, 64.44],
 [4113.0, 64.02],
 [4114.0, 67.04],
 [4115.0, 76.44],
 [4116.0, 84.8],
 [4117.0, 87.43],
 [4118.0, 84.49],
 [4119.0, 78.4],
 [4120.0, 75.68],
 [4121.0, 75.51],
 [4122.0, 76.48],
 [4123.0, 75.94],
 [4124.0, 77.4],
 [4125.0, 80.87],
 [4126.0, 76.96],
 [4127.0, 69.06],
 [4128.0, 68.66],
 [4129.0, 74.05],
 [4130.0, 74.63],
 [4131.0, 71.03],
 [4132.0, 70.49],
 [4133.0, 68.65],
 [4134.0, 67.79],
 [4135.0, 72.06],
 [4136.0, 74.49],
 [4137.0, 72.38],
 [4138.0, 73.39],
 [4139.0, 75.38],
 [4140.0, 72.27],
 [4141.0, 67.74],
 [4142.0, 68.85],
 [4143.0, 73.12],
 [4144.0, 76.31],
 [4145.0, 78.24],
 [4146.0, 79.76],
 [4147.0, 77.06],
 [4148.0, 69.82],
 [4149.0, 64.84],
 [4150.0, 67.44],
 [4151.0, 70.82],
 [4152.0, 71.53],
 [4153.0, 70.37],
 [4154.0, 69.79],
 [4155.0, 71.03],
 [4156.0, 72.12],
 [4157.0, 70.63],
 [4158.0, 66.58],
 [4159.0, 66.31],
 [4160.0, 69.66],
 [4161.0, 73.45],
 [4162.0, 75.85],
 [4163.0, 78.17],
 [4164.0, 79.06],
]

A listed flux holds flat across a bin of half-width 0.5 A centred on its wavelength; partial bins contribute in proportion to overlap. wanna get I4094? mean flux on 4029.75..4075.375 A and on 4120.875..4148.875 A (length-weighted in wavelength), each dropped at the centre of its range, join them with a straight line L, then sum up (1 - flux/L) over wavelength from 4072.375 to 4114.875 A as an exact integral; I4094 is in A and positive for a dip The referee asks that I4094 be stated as 1.9 A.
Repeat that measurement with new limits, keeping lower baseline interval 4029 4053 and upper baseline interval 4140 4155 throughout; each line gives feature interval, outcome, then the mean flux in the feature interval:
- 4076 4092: -0.7 A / 73.6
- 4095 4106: 1.5 A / 61.3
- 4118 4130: -0.7 A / 75.7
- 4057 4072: 0.6 A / 67.5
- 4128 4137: 0.0 A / 71.5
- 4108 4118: 0.1 A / 70.9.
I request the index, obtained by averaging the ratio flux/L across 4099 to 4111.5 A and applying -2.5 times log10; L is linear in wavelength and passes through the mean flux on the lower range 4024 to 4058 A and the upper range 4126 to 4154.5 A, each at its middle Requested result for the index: 0.15 mag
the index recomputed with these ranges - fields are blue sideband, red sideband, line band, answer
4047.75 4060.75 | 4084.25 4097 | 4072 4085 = 0.04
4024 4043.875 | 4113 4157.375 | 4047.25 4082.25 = 0.09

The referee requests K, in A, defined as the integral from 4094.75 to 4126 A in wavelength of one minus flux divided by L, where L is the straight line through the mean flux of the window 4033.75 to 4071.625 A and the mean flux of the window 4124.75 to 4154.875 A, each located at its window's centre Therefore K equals 1.1 A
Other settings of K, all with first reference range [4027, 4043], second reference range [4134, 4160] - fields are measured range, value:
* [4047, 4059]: 0.7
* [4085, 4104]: 0.8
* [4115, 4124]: -1.0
